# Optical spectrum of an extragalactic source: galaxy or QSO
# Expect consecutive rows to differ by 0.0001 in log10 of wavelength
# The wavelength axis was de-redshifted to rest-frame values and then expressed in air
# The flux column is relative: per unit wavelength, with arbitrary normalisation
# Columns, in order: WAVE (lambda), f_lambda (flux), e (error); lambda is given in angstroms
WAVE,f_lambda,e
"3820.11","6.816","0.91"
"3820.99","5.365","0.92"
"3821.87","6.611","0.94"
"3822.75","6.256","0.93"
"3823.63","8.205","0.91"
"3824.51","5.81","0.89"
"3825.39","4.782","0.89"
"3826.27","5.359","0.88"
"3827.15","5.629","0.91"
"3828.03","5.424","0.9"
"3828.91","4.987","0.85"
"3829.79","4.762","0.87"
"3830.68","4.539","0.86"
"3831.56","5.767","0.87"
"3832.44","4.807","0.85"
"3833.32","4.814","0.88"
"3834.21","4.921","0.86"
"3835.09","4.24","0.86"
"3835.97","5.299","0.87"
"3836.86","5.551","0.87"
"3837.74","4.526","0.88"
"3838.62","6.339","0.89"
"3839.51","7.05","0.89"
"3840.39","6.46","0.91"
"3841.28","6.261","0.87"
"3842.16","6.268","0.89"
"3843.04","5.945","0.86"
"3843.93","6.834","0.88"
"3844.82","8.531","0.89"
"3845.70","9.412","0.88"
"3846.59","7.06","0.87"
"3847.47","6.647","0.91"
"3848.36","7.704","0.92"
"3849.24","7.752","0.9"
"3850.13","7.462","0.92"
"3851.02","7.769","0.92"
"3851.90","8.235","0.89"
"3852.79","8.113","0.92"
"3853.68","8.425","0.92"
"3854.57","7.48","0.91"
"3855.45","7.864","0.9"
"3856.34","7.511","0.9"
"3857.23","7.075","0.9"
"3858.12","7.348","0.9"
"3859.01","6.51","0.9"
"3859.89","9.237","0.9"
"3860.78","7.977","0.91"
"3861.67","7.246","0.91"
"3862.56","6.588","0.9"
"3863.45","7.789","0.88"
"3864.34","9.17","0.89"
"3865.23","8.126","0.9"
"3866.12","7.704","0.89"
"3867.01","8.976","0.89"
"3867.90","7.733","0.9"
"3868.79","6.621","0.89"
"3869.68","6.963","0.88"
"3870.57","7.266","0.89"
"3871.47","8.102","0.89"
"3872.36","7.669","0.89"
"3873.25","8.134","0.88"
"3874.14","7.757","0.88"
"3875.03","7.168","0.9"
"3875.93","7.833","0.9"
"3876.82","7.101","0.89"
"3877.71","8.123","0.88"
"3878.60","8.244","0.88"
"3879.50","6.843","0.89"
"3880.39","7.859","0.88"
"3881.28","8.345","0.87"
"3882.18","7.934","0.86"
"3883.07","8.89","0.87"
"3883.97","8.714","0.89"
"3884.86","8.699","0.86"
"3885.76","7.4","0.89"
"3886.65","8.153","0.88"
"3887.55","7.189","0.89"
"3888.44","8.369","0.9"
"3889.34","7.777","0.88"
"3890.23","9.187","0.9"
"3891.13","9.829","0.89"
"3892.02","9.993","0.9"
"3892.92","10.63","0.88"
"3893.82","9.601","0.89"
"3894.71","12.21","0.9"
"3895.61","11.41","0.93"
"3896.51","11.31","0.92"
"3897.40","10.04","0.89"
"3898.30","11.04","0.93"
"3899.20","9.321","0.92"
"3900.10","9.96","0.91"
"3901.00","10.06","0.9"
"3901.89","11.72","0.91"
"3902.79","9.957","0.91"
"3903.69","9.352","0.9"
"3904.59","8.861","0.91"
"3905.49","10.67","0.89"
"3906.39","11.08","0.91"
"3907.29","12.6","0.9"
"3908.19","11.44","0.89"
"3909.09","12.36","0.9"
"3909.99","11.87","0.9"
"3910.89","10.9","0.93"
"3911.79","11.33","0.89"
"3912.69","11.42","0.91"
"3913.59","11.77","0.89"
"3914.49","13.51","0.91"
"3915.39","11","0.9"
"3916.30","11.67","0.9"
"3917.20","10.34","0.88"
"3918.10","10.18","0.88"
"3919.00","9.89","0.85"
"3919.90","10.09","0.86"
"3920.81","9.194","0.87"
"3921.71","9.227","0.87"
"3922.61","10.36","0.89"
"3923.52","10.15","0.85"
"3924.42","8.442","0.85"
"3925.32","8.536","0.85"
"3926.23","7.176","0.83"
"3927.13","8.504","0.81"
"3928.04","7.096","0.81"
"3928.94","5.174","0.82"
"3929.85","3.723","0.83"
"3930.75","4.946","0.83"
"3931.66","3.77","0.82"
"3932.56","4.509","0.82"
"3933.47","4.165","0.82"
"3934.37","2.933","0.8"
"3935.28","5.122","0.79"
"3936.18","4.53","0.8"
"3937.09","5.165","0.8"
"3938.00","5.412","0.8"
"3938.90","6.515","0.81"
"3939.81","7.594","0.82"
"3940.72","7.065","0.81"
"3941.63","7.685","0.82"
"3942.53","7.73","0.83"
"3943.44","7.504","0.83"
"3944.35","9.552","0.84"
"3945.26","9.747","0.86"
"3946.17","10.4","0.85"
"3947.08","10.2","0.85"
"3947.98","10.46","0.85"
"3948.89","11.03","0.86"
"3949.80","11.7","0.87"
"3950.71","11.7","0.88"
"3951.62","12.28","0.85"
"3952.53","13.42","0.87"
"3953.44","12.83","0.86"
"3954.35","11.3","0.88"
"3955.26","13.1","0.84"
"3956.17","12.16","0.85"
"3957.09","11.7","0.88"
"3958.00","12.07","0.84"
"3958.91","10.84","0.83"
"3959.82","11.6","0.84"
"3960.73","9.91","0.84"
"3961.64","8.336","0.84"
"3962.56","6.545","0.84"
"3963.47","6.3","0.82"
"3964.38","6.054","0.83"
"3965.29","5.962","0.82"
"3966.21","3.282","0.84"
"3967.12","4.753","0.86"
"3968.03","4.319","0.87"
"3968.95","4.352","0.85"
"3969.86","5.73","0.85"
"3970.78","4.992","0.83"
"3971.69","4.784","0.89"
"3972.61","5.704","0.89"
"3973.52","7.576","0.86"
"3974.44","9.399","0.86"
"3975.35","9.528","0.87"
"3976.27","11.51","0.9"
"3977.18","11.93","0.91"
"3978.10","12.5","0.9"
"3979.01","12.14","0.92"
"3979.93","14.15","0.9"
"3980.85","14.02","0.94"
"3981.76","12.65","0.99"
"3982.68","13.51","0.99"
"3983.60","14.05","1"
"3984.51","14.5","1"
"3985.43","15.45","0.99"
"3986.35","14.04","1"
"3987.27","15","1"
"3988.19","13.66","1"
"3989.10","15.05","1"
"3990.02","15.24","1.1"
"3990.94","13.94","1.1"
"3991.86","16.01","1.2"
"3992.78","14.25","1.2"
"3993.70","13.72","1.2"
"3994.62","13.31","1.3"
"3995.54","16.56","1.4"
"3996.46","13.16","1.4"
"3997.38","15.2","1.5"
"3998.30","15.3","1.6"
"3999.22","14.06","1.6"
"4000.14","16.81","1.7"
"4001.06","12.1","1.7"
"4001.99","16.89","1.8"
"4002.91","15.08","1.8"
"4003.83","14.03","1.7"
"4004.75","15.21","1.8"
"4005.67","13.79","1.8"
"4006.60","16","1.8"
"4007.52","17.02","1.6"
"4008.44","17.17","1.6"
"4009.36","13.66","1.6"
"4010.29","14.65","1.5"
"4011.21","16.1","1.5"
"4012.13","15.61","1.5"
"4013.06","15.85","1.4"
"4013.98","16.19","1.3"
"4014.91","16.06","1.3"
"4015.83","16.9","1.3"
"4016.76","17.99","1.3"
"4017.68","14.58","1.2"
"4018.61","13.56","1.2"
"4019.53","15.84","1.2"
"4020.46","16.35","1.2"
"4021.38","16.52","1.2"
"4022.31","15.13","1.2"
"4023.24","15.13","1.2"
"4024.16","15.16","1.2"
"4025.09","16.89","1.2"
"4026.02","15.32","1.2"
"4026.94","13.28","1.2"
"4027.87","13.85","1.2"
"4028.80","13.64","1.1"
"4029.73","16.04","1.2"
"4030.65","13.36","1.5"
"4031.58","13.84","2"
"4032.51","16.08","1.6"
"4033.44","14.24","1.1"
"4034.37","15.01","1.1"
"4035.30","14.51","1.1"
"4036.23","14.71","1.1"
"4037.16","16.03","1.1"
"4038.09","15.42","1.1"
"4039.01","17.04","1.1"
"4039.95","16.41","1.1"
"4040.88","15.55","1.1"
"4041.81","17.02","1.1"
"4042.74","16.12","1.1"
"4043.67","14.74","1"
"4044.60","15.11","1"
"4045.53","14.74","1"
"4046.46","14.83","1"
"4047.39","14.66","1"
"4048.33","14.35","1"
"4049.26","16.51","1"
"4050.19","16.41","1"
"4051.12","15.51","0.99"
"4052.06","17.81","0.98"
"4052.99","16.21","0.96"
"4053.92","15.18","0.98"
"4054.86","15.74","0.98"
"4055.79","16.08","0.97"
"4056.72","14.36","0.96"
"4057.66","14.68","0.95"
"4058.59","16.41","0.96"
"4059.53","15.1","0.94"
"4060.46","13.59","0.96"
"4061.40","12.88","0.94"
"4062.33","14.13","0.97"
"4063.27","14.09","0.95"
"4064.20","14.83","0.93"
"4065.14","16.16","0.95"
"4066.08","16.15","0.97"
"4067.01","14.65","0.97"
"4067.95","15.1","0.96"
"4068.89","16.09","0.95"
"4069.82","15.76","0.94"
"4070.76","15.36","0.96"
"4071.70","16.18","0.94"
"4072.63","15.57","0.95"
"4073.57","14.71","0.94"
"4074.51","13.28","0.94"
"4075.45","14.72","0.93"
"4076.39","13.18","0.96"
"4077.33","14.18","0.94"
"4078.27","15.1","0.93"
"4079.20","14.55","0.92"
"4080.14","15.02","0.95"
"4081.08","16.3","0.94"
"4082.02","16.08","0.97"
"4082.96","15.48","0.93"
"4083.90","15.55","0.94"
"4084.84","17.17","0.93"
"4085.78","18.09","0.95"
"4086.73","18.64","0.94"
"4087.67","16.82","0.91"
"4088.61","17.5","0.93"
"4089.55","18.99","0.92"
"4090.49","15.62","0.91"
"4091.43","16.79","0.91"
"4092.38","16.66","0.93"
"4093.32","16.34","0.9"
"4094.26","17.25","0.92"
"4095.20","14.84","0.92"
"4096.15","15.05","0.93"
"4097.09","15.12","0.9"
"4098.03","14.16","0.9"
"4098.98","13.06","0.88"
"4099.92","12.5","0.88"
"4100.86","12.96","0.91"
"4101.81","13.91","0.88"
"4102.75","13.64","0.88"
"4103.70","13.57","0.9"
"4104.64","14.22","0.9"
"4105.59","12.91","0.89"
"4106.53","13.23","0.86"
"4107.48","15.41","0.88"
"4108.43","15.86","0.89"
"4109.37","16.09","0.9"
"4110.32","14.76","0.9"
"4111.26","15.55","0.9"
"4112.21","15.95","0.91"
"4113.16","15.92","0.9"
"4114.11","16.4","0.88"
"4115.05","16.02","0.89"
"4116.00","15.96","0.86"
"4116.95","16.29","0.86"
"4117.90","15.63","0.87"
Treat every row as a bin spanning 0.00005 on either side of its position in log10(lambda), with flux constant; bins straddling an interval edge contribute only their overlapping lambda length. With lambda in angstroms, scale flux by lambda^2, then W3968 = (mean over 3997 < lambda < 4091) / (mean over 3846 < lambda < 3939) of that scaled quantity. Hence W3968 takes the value 2.0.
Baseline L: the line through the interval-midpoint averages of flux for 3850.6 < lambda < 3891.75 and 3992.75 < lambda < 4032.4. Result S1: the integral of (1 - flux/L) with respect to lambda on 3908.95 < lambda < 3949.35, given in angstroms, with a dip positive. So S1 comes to 8.8 angstroms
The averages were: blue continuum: 7.9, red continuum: 15.2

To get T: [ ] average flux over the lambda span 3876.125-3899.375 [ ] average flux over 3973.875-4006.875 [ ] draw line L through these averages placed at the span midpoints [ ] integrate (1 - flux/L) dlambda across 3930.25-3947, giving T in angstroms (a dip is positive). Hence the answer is 7.4 angstroms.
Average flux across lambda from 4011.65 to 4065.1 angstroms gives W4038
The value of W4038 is 15.3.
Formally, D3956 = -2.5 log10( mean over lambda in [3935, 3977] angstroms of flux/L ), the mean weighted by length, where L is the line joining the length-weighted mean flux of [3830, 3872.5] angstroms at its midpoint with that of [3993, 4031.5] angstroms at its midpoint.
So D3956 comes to 0.40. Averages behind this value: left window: 7.02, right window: 15.2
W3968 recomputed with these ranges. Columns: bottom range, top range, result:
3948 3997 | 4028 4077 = 1.43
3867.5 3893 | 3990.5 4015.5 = 2.00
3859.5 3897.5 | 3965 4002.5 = 1.48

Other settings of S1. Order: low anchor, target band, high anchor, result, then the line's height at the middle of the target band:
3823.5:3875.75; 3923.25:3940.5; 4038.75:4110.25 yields 6.93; 9.97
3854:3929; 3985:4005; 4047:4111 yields -3.55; 12.5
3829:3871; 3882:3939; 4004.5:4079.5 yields 2.63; 9.57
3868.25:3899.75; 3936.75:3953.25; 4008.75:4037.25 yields 3.29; 11.5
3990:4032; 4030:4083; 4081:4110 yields 0.35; 15.3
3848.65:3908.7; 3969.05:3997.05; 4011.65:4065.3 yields 1.92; 13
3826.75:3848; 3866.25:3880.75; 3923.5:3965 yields -1.92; 6.76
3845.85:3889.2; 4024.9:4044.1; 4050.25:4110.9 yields -2.13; 13.7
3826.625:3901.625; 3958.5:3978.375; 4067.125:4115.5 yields 6.60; 11.2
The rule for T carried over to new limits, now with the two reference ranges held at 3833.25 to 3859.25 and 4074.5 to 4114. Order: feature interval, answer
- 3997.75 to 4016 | -4.5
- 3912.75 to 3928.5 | -0.8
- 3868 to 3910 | -3.9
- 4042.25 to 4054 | -1.6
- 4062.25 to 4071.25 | -0.6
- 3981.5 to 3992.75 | -2.7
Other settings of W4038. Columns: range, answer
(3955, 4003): 11.4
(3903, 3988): 9.39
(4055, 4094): 15.6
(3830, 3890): 7.29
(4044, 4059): 15.5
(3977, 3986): 13.5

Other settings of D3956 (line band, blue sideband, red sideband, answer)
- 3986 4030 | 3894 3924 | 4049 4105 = -0.13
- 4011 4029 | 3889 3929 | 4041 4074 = -0.11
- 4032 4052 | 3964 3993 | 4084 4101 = -0.14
